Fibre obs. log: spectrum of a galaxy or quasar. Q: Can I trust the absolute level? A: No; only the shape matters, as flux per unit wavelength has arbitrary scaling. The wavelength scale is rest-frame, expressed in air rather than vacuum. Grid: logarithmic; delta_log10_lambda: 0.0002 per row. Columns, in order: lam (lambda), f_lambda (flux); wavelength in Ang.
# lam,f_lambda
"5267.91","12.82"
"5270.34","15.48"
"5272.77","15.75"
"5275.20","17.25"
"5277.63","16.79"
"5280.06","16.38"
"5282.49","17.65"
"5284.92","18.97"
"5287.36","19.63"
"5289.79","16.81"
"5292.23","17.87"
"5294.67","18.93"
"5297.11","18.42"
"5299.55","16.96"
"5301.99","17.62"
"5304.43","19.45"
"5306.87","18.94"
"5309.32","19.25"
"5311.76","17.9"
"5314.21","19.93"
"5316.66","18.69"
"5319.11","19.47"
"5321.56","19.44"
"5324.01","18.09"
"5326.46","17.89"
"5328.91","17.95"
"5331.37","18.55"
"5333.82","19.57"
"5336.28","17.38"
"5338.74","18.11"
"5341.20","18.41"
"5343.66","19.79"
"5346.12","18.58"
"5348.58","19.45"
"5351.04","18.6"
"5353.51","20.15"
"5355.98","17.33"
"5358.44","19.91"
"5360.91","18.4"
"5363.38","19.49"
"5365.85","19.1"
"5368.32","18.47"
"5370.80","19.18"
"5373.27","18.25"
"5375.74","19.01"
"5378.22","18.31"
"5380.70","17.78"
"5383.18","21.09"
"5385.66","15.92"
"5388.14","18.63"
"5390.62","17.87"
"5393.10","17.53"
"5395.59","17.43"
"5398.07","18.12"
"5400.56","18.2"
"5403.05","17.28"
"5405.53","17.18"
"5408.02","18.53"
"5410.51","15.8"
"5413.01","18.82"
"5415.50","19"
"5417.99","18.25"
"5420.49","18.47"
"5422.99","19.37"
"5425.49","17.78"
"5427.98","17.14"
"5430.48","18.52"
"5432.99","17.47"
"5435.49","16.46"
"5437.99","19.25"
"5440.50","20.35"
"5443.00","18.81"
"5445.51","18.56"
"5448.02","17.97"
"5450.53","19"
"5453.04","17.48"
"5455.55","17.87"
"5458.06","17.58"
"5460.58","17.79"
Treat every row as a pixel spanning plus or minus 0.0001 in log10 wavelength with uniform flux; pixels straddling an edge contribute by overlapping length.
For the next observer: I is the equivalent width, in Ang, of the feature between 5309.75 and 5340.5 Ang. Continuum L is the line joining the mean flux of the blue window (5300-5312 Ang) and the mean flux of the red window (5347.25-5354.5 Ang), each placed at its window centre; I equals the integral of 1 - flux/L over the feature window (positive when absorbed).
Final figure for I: 0.5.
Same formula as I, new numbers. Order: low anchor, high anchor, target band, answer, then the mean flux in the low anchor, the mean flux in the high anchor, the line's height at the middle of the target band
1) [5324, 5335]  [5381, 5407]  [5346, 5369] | -1.0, 18.5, 17.9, 18.2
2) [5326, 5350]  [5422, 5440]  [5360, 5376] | -0.4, 18.6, 18.1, 18.4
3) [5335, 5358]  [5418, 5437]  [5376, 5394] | 0.1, 18.7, 17.9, 18.3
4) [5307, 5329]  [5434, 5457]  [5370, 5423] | 1.2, 18.8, 18.4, 18.6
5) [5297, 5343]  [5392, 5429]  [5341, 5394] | -1.4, 18.5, 17.9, 18.2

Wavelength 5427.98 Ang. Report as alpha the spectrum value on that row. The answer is 17.14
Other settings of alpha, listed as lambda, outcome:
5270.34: 15.48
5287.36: 19.63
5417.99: 18.25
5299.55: 16.96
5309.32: 19.25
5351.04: 18.6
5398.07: 18.12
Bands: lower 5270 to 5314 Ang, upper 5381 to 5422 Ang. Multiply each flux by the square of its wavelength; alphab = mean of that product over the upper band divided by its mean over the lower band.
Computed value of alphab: 1.05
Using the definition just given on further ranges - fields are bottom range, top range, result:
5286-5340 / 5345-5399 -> 1.03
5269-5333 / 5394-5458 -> 1.05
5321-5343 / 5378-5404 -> 1.00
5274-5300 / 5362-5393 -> 1.08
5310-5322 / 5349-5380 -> 1.01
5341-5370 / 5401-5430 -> 0.97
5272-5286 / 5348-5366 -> 1.14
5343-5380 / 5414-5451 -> 1.00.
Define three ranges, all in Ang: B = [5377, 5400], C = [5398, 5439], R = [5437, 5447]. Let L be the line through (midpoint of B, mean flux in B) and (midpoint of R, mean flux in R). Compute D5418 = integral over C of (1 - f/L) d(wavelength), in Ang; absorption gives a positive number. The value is 1.6 Ang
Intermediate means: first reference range 18.1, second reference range 19.2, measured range 18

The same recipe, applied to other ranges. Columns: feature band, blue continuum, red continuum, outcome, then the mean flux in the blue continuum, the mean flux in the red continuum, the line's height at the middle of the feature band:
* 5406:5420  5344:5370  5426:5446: 0.34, 19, 18.3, 18.5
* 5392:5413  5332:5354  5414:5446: 1.10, 18.8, 18.4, 18.6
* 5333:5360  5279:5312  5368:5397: -0.85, 18.2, 18.3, 18.3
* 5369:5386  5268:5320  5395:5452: -0.54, 17.9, 18.2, 18.1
